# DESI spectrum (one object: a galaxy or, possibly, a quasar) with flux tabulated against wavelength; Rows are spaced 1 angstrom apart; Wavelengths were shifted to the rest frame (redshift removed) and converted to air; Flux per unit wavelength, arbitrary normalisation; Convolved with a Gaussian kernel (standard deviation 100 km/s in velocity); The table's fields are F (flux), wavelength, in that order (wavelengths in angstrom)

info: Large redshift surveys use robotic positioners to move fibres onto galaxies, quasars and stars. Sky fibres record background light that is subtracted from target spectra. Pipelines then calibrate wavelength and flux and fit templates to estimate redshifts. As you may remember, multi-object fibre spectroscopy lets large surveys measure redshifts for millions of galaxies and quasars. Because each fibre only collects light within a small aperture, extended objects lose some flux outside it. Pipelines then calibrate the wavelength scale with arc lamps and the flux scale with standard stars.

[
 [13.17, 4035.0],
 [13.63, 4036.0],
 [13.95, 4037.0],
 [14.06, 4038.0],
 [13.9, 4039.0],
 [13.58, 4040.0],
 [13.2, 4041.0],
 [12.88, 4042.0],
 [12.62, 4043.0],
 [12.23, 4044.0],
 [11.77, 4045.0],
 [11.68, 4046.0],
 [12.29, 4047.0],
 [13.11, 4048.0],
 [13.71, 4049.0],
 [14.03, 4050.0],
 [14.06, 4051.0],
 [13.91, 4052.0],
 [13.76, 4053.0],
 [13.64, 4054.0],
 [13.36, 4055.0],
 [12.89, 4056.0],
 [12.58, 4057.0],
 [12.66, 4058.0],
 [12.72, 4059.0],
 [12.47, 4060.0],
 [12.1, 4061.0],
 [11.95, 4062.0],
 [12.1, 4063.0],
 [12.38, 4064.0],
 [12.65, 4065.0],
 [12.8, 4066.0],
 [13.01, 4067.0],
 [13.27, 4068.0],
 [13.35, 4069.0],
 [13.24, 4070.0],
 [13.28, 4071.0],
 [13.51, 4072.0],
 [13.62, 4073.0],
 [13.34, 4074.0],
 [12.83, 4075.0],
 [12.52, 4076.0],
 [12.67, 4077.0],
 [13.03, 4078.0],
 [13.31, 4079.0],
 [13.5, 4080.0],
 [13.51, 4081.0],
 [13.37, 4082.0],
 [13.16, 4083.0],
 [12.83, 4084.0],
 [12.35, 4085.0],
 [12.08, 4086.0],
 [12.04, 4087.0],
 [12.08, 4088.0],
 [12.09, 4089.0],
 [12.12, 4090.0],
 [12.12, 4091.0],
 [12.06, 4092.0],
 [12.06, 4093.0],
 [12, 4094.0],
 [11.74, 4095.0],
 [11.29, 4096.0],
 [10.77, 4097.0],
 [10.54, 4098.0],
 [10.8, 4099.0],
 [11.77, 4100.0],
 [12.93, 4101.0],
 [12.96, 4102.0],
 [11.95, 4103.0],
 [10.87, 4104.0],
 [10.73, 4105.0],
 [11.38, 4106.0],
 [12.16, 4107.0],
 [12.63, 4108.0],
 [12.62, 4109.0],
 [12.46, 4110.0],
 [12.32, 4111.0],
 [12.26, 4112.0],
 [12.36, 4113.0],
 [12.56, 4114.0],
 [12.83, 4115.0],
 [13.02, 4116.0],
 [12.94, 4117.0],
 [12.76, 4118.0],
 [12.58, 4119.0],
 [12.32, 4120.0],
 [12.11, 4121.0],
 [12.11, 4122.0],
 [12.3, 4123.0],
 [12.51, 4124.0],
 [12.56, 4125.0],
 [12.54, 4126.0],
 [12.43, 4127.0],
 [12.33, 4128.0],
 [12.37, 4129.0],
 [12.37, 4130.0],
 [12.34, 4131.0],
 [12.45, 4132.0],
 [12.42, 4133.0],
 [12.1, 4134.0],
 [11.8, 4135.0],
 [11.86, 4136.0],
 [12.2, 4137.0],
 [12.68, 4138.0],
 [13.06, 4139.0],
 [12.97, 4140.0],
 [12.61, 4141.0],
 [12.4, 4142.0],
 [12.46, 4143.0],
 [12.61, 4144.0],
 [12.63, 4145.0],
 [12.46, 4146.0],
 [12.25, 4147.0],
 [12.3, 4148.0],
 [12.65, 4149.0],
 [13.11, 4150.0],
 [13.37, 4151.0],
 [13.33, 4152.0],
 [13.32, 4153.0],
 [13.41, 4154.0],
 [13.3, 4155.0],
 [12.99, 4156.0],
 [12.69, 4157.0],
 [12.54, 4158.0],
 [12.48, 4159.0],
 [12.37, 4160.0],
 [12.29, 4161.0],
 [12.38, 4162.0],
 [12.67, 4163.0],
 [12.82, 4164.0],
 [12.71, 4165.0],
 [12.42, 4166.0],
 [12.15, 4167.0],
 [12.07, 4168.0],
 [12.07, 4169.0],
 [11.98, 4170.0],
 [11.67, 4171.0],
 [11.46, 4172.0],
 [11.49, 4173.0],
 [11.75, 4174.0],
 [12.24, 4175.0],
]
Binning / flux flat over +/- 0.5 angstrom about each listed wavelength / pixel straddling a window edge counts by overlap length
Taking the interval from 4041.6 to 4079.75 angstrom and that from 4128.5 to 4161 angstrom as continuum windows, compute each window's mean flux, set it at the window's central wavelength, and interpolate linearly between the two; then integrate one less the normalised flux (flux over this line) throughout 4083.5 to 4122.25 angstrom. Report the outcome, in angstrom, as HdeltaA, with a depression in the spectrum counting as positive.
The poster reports 2.1 angstrom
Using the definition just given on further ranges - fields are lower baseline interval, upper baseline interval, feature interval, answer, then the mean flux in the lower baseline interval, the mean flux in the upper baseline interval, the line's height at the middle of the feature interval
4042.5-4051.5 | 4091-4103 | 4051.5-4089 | -1.76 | 12.8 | 11.7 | 12.3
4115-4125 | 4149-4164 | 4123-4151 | 0.47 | 12.5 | 12.9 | 12.7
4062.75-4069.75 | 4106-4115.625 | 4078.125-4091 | -0.03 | 12.8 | 12.4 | 12.7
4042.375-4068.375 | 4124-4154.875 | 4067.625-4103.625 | 0.71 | 12.8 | 12.6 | 12.7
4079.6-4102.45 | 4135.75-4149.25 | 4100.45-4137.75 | 0.15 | 12.2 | 12.5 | 12.4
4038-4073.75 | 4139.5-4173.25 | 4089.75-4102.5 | 1.04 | 13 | 12.5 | 12.8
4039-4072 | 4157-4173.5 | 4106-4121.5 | 0.09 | 12.9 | 12.2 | 12.6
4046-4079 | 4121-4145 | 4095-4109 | 1.14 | 13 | 12.4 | 12.7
